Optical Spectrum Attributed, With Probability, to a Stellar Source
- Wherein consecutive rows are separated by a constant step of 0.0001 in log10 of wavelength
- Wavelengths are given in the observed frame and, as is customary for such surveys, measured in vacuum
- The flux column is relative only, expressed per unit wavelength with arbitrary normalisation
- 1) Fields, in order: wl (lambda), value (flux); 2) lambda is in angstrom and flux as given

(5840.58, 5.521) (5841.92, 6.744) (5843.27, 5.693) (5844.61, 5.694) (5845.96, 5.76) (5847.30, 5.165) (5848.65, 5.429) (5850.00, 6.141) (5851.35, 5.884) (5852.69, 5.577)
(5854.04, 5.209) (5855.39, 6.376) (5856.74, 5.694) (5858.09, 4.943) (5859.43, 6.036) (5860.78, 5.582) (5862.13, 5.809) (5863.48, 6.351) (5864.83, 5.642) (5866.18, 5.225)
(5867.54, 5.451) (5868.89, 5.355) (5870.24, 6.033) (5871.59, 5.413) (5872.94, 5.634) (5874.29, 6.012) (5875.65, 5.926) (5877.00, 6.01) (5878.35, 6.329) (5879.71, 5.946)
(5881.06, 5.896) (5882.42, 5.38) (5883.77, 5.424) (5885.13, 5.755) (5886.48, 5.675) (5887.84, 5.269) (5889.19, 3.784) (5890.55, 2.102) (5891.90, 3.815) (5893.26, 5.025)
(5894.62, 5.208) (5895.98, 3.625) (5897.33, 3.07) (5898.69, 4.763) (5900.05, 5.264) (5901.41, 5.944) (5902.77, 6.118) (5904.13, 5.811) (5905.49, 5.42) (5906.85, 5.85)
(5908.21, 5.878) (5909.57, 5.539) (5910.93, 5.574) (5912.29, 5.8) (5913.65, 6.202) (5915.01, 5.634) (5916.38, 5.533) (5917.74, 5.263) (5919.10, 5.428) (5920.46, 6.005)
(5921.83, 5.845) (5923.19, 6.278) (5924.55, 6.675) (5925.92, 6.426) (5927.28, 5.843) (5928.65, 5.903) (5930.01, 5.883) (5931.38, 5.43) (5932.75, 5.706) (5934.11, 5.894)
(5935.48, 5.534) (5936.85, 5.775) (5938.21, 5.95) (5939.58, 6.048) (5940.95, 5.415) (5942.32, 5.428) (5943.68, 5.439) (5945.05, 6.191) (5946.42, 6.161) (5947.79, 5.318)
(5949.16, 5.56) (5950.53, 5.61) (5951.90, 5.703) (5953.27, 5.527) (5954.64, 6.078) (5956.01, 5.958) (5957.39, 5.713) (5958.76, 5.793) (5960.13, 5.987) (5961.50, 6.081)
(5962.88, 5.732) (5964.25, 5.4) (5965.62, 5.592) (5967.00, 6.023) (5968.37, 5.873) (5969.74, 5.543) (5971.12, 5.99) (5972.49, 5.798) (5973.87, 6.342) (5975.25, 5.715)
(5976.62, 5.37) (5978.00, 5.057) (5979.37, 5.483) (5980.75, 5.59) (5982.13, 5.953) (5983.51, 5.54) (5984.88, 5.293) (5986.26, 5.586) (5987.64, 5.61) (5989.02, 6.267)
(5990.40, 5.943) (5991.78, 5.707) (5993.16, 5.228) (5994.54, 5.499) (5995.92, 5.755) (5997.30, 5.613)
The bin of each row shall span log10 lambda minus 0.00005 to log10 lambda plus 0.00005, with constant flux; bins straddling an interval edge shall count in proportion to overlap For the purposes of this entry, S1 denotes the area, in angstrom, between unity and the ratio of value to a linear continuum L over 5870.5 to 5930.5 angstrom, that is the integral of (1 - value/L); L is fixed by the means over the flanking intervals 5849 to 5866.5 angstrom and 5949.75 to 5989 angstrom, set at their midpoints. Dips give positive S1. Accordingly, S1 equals 2.8 angstrom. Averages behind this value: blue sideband 5.73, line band 5.46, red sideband 5.72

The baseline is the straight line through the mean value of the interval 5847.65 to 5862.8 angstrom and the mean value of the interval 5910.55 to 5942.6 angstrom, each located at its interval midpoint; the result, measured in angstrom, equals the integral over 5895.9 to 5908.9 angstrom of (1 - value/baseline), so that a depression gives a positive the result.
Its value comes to 1.2 angstrom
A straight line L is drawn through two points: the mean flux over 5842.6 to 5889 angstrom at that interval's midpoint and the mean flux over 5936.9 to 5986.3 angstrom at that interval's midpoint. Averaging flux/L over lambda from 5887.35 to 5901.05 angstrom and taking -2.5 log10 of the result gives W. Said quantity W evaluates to 0.325 mag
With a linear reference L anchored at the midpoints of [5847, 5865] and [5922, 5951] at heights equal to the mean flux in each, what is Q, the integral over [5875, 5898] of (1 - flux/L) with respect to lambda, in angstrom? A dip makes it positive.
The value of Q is 3.2 angstrom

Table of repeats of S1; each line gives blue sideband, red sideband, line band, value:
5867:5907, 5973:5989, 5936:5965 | -1.4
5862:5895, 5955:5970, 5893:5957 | -0.2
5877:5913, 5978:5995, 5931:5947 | -1.1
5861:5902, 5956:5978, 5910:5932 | -1.5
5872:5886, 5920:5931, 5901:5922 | 1.0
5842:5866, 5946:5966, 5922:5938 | -0.6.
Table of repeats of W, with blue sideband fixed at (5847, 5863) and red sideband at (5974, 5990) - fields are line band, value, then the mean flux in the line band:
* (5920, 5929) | -0.09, 6.15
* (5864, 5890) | 0.02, 5.57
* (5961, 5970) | -0.02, 5.75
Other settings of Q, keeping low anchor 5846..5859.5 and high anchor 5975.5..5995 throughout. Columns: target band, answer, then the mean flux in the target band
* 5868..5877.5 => -0.2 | 5.76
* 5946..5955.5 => -0.2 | 5.7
